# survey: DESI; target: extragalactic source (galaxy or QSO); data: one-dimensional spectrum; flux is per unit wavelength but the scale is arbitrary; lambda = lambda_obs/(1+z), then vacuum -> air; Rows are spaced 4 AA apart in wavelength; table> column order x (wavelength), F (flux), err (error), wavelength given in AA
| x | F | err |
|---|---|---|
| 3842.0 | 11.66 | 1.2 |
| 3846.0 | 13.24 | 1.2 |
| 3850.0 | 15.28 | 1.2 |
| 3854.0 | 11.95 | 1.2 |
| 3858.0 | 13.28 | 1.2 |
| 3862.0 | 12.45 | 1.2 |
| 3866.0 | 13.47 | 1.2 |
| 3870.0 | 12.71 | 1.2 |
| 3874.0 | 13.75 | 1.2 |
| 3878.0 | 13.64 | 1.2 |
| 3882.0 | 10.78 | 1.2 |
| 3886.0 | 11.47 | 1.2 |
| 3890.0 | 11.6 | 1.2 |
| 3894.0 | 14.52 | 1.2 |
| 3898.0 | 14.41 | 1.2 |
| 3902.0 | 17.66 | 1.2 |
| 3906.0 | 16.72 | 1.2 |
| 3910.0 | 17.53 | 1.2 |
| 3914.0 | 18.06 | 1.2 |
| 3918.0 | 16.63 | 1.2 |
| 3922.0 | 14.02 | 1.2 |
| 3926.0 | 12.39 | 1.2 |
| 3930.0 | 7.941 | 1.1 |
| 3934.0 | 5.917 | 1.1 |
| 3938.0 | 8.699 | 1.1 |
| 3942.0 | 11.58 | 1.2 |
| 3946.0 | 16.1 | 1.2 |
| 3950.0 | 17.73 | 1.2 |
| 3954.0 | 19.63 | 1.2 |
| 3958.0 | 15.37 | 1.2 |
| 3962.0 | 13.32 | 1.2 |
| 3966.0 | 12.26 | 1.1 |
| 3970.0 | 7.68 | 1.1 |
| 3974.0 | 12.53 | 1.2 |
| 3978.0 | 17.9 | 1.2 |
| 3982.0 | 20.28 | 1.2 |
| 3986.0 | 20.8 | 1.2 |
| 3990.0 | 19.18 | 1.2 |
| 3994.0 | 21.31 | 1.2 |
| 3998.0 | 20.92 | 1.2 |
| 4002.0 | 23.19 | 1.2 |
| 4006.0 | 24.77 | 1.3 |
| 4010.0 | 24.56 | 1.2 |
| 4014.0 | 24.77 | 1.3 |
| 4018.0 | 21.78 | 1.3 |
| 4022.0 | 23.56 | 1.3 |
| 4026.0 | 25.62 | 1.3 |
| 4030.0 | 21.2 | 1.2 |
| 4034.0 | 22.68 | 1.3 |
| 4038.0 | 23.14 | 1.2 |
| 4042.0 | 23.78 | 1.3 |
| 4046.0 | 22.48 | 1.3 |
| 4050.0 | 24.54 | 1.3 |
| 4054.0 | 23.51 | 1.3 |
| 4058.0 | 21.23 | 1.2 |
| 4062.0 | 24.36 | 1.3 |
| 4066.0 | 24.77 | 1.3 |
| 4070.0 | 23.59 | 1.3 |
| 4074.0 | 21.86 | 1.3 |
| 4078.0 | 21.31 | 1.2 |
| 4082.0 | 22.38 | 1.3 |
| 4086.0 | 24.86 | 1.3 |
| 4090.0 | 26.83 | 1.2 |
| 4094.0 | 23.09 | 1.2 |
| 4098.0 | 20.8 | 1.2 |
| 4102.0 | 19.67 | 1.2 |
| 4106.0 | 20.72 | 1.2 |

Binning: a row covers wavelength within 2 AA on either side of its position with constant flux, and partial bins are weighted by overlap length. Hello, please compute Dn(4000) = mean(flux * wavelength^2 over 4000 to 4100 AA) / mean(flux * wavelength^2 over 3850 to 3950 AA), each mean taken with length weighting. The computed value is 1.89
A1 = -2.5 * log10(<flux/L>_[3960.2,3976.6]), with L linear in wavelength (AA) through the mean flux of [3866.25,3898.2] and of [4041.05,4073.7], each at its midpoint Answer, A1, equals 0.473 mag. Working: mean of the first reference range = 12.8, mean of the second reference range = 23.4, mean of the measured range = 11.7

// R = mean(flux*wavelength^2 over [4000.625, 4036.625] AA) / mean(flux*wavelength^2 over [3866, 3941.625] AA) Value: 1.9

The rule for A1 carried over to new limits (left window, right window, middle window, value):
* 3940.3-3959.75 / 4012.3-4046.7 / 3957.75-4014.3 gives 0.06 mag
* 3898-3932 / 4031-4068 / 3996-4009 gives -0.13 mag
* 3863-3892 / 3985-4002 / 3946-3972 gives 0.25 mag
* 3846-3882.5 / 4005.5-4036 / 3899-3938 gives 0.19 mag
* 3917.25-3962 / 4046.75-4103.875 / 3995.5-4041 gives -0.23 mag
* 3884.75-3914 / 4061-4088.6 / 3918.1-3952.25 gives 0.36 mag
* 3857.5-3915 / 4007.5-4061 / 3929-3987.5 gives 0.32 mag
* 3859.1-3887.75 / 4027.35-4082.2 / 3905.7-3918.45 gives -0.17 mag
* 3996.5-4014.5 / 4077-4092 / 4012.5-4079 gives 0.03 mag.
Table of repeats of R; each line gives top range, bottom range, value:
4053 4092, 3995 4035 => 1.04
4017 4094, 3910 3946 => 2.00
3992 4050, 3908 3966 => 1.74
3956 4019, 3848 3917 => 1.40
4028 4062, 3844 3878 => 1.89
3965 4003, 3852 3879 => 1.44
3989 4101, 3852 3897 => 1.98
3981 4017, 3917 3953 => 1.85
